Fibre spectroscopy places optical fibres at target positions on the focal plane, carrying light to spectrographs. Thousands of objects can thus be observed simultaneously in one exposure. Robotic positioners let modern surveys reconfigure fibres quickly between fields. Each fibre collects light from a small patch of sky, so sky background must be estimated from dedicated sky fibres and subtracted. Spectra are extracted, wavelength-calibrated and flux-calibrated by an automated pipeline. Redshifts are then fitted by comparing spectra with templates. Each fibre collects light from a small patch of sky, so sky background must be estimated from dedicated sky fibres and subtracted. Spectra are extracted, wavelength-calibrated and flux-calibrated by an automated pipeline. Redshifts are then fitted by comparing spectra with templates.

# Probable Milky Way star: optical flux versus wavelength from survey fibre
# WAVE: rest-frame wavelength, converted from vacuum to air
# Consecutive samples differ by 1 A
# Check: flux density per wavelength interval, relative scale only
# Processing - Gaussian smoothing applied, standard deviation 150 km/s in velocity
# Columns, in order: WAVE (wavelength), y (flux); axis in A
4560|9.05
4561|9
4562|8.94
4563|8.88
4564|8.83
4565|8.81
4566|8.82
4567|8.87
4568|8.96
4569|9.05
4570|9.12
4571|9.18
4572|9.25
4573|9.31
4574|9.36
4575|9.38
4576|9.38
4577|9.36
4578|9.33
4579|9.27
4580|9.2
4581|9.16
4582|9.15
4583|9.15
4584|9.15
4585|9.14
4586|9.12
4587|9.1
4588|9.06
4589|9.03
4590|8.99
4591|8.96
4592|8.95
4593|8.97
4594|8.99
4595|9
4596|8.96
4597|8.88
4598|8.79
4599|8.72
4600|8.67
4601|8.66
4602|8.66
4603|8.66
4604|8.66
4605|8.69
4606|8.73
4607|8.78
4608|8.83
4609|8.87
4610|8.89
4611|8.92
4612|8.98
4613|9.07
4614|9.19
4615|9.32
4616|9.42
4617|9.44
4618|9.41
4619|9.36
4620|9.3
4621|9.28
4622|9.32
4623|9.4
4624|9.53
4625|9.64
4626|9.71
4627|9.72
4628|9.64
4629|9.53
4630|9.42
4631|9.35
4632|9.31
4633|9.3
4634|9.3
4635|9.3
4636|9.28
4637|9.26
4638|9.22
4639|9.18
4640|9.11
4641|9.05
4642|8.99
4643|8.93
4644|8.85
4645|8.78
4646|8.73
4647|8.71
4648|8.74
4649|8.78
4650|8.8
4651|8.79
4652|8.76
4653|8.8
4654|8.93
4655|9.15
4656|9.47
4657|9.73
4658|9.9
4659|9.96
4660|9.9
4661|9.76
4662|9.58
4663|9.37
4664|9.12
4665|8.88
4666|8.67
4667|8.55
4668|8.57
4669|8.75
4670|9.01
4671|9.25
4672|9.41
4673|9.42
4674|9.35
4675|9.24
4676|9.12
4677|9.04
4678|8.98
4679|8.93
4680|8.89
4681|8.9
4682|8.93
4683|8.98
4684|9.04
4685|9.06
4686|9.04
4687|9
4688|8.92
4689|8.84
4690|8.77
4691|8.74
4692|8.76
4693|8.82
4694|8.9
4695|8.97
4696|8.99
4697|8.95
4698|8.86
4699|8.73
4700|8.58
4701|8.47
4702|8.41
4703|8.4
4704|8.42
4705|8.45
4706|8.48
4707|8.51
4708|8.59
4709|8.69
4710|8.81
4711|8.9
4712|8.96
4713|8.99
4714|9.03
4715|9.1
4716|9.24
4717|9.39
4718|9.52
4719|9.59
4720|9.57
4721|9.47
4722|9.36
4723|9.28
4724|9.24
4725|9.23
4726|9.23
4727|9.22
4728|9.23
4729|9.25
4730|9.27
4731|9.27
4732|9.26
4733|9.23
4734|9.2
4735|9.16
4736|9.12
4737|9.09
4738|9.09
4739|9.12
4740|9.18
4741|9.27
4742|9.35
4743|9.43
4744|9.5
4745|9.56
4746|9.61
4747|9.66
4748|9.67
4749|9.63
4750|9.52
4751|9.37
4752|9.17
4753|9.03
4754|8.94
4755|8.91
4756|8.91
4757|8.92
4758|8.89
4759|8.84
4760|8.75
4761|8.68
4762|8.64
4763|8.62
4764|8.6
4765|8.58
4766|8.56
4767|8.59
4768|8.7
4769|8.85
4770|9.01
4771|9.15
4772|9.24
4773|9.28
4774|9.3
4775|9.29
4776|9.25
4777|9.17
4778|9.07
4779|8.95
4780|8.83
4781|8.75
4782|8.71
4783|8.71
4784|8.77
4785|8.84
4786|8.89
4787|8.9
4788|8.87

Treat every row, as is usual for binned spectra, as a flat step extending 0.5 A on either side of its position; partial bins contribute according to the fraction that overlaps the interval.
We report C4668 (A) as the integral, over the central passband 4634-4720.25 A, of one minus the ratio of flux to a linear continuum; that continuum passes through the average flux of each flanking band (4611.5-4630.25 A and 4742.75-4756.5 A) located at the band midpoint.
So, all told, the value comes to 3.5 A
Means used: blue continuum 9.4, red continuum 9.35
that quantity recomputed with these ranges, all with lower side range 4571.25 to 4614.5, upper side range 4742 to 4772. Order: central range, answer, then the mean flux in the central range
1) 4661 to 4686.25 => -0.1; 9.06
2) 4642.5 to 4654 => 0.3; 8.79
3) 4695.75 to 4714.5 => 0.7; 8.69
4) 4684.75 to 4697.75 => 0.2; 8.9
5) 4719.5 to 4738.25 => -0.4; 9.25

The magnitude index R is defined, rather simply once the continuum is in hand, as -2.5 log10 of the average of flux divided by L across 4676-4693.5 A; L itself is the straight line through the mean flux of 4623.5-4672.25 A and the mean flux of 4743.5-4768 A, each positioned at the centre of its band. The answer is 0.03 mag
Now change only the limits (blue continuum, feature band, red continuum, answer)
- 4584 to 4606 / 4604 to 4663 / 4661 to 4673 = -0.03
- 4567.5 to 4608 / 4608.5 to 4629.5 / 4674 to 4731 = -0.04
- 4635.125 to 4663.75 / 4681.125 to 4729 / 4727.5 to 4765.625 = 0.02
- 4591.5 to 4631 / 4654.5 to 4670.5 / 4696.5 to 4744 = -0.02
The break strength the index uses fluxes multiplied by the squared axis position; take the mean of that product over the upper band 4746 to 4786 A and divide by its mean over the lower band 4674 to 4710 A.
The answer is 1.05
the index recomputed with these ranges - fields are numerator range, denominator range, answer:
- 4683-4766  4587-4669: 1.03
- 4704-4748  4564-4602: 1.08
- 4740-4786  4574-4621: 1.07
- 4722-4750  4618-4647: 1.05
